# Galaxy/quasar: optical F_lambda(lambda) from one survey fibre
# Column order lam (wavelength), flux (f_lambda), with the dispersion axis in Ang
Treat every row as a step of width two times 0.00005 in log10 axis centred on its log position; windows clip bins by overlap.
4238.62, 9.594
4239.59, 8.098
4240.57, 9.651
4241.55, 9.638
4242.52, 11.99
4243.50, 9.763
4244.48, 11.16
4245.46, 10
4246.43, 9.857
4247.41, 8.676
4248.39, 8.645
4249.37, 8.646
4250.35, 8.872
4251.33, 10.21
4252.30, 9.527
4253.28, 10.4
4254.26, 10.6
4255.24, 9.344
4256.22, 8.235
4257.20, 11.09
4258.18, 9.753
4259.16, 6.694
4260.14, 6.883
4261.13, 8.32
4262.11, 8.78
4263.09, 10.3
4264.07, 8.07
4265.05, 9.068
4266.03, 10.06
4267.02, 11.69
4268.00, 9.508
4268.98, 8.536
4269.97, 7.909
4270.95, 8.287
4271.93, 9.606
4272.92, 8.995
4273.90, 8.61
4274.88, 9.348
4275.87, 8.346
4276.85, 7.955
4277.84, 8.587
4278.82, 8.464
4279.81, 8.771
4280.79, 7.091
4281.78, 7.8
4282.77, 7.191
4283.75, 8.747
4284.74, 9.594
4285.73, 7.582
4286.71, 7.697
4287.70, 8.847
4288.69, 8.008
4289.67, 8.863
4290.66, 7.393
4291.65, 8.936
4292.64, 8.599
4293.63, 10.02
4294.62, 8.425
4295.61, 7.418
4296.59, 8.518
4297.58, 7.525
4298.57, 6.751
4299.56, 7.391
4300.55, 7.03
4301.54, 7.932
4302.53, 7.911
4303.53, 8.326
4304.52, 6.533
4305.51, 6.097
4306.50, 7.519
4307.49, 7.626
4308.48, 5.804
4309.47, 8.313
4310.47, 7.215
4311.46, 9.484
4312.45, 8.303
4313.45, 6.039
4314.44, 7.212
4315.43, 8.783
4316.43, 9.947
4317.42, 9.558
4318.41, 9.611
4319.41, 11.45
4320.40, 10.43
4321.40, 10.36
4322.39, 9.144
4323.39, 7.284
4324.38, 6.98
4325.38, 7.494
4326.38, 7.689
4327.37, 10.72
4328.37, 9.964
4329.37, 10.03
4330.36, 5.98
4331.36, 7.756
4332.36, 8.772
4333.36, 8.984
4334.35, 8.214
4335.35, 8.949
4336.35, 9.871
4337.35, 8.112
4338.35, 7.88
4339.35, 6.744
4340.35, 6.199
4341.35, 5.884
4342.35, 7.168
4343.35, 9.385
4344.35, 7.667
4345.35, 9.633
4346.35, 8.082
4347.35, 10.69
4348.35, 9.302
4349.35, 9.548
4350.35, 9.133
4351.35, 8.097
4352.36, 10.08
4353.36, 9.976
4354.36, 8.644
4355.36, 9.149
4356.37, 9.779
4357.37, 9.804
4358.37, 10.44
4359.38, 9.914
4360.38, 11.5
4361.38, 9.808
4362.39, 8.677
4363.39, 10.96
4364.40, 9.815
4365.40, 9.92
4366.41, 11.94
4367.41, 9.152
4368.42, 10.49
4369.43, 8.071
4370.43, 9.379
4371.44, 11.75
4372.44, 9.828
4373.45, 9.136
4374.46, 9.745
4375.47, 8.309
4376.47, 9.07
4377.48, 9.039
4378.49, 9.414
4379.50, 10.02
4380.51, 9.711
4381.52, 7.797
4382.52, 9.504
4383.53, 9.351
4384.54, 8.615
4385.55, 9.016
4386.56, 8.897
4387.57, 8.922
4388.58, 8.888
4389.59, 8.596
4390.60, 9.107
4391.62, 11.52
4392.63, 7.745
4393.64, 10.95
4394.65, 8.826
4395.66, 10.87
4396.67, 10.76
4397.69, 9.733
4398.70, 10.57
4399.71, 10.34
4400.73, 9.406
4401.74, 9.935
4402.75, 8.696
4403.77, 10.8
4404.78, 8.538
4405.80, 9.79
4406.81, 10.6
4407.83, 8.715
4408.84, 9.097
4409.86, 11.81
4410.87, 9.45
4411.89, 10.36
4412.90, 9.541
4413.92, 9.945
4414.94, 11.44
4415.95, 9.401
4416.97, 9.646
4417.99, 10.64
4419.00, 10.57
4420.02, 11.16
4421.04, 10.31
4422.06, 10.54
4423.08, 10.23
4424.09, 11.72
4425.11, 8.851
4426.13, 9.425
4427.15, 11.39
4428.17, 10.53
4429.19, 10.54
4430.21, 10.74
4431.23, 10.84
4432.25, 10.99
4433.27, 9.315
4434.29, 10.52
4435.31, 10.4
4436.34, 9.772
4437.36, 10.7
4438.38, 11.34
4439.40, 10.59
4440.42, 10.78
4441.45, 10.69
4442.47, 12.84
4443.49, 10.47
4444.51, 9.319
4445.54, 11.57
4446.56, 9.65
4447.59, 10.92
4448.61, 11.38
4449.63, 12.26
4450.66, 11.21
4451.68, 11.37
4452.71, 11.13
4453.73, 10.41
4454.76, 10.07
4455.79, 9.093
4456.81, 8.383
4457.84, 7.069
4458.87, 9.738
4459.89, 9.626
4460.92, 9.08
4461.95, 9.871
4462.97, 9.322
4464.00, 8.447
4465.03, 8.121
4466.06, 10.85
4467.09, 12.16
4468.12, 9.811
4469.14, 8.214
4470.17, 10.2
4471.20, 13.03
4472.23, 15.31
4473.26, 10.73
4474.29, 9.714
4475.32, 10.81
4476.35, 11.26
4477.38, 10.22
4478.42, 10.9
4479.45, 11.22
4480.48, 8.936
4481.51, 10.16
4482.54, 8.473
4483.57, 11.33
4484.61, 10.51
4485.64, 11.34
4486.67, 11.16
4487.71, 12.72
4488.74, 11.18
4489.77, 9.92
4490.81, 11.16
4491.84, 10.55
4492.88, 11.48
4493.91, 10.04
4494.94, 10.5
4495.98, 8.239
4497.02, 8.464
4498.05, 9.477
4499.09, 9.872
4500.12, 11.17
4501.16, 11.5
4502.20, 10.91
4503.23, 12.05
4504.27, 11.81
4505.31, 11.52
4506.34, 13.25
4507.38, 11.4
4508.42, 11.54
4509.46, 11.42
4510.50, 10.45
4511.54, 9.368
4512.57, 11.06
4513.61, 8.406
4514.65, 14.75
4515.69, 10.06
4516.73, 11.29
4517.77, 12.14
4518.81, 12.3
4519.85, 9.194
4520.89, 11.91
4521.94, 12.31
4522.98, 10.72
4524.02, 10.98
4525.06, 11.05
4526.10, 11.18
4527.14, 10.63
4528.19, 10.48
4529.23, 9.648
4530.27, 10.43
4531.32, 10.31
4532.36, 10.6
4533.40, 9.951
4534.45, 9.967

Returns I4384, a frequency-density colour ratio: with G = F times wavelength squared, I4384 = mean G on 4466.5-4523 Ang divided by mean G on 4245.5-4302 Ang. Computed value 1.39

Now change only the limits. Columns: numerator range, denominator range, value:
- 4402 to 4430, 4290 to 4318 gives 1.35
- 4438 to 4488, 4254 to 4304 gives 1.34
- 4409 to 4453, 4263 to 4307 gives 1.36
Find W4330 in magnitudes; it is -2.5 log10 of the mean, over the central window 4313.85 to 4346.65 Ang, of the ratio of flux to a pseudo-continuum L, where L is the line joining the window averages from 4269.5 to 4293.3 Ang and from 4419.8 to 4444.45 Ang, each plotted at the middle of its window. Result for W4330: 0.07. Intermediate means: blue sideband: 8.4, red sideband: 10.6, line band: 8.54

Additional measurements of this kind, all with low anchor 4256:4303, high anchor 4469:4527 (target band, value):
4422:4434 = -0.030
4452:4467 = 0.111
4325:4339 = 0.059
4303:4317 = 0.153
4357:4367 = -0.096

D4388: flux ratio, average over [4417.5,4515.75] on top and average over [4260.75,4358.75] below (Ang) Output 1.2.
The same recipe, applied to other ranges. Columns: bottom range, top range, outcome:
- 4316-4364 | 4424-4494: 1.17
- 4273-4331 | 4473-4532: 1.31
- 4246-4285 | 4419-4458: 1.18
